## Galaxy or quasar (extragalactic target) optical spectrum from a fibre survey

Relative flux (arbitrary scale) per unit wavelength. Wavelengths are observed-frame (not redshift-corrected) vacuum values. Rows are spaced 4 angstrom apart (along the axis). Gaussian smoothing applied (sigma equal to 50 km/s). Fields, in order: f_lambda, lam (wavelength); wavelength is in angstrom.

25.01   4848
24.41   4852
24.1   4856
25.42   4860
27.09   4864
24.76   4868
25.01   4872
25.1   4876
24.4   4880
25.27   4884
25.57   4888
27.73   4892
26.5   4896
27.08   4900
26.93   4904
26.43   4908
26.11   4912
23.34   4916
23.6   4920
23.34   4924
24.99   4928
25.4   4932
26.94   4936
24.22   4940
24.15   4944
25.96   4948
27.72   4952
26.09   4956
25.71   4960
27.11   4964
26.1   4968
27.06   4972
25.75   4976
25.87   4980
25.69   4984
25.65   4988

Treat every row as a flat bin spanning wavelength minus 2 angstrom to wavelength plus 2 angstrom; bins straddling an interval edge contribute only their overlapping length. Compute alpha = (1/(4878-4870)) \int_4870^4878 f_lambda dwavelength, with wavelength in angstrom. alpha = 25.1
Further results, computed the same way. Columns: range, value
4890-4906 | 27.1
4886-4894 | 26.6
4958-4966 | 26.4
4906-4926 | 24.6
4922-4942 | 25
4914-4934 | 24.1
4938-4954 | 25.5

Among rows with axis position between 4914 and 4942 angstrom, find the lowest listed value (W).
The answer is 23.34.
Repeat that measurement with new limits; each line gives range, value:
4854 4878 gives 24.1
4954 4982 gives 25.71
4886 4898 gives 25.57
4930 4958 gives 24.15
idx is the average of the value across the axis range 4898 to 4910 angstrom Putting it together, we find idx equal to 26.8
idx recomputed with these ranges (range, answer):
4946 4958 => 26.6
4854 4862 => 24.8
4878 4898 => 25.9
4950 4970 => 26.5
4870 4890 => 25.1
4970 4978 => 26.4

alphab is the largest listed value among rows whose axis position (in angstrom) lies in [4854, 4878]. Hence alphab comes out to 27.09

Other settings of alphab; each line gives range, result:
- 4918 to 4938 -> 26.94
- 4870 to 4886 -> 25.27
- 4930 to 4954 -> 27.72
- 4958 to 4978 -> 27.11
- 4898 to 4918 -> 27.08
